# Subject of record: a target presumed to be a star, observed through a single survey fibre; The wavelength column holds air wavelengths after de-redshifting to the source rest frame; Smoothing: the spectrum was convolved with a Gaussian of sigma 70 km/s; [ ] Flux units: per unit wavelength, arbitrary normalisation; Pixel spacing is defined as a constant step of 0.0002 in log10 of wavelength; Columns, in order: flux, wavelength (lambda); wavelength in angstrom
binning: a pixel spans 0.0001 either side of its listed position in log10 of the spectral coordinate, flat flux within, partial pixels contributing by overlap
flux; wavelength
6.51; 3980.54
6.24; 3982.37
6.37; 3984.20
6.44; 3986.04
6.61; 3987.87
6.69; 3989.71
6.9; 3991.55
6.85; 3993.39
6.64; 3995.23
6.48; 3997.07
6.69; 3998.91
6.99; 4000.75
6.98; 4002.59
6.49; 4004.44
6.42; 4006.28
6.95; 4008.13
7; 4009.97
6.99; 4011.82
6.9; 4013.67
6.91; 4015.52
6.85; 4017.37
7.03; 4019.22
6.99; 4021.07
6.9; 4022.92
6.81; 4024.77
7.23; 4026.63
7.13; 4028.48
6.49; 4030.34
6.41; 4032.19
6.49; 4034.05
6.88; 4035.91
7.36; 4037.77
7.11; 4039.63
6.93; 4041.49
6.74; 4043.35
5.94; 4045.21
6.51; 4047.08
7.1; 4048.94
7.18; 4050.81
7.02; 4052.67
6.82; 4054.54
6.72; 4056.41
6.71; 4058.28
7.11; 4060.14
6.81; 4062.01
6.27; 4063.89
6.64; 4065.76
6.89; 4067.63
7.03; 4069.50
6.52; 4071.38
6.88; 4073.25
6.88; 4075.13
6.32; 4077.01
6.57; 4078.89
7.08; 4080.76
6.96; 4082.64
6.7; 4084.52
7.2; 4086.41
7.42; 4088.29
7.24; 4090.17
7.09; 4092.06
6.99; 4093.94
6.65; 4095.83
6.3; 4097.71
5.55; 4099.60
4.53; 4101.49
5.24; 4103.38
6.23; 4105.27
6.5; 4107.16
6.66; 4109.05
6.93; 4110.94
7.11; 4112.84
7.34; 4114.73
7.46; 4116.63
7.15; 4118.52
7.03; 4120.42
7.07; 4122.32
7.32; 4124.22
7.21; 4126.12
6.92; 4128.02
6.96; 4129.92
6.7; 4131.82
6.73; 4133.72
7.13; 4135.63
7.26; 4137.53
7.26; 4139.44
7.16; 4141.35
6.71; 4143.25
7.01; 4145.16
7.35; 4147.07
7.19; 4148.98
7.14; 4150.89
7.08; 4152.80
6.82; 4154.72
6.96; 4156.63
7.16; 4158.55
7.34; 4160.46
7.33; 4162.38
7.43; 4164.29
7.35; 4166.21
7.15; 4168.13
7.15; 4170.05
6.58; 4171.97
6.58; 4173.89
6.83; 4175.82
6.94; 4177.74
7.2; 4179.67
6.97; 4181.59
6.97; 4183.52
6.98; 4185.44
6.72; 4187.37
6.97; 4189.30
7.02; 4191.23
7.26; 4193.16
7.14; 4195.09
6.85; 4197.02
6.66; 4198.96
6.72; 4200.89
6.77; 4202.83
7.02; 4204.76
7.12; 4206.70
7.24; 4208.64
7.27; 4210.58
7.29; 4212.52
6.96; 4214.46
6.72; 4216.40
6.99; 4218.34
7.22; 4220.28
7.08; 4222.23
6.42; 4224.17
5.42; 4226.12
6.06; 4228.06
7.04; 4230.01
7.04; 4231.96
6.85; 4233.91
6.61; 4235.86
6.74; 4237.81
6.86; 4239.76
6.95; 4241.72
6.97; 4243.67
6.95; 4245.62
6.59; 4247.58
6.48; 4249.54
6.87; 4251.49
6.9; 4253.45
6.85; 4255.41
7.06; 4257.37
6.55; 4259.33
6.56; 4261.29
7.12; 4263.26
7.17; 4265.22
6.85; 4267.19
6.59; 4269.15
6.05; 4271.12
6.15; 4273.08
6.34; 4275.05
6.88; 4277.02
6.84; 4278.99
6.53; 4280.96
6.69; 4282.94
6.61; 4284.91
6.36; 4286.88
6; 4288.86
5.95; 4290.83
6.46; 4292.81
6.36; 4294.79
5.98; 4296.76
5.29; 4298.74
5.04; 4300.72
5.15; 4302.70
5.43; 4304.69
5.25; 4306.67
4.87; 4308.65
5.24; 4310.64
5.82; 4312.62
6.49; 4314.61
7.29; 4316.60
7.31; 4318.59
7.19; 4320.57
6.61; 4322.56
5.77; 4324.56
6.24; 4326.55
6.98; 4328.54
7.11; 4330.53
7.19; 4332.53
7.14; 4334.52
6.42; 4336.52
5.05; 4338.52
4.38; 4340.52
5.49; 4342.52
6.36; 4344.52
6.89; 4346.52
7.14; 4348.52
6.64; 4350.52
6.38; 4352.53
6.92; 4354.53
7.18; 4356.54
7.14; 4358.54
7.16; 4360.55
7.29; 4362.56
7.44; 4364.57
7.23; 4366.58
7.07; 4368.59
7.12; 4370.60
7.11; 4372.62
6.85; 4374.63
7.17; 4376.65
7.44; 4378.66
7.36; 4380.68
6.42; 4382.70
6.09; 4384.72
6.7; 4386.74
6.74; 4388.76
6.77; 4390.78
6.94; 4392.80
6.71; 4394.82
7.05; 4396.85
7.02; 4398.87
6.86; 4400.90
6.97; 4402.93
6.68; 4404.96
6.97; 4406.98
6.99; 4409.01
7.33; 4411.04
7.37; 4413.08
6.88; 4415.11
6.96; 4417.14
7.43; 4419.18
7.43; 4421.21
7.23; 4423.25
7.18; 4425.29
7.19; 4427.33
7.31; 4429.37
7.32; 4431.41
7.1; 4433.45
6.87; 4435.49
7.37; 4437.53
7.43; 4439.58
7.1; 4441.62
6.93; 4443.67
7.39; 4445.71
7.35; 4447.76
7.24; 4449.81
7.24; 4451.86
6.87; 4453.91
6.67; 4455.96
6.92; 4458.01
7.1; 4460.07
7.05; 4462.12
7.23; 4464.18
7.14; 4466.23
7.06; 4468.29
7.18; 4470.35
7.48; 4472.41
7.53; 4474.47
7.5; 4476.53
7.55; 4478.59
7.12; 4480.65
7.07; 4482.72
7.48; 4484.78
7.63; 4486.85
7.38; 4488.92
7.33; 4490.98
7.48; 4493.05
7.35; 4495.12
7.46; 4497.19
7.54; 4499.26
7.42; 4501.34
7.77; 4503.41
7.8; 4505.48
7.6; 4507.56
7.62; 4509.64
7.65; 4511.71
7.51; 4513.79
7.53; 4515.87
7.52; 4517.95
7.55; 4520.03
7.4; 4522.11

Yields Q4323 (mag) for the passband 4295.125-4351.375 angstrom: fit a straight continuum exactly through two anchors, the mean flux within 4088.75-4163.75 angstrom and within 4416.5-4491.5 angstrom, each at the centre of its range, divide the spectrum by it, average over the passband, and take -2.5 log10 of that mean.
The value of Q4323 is 0.156 mag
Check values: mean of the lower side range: 6.88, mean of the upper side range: 7.23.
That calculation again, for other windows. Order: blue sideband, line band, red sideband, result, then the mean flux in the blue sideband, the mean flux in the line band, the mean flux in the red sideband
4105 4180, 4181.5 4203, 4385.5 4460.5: 0.02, 7.04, 6.92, 7.07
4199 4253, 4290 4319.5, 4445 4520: 0.19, 6.82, 5.86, 7.36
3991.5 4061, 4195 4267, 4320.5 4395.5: -0.01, 6.83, 6.84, 6.73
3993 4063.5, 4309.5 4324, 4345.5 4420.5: 0.07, 6.83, 6.52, 6.99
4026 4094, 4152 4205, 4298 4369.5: -0.06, 6.84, 7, 6.38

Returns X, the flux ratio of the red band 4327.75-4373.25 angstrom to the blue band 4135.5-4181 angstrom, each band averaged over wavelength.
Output 0.9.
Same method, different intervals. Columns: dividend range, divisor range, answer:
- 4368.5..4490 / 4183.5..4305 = 1.07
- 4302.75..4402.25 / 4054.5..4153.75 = 0.97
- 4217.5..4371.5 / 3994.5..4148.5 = 0.96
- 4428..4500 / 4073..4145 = 1.07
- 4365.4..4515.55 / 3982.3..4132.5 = 1.06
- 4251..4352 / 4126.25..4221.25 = 0.90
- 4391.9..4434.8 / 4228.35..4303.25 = 1.08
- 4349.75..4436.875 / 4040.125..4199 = 1.02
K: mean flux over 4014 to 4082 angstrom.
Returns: 6.81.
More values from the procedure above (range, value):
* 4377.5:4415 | 6.91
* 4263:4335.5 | 6.33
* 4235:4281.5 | 6.73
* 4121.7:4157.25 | 7.05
